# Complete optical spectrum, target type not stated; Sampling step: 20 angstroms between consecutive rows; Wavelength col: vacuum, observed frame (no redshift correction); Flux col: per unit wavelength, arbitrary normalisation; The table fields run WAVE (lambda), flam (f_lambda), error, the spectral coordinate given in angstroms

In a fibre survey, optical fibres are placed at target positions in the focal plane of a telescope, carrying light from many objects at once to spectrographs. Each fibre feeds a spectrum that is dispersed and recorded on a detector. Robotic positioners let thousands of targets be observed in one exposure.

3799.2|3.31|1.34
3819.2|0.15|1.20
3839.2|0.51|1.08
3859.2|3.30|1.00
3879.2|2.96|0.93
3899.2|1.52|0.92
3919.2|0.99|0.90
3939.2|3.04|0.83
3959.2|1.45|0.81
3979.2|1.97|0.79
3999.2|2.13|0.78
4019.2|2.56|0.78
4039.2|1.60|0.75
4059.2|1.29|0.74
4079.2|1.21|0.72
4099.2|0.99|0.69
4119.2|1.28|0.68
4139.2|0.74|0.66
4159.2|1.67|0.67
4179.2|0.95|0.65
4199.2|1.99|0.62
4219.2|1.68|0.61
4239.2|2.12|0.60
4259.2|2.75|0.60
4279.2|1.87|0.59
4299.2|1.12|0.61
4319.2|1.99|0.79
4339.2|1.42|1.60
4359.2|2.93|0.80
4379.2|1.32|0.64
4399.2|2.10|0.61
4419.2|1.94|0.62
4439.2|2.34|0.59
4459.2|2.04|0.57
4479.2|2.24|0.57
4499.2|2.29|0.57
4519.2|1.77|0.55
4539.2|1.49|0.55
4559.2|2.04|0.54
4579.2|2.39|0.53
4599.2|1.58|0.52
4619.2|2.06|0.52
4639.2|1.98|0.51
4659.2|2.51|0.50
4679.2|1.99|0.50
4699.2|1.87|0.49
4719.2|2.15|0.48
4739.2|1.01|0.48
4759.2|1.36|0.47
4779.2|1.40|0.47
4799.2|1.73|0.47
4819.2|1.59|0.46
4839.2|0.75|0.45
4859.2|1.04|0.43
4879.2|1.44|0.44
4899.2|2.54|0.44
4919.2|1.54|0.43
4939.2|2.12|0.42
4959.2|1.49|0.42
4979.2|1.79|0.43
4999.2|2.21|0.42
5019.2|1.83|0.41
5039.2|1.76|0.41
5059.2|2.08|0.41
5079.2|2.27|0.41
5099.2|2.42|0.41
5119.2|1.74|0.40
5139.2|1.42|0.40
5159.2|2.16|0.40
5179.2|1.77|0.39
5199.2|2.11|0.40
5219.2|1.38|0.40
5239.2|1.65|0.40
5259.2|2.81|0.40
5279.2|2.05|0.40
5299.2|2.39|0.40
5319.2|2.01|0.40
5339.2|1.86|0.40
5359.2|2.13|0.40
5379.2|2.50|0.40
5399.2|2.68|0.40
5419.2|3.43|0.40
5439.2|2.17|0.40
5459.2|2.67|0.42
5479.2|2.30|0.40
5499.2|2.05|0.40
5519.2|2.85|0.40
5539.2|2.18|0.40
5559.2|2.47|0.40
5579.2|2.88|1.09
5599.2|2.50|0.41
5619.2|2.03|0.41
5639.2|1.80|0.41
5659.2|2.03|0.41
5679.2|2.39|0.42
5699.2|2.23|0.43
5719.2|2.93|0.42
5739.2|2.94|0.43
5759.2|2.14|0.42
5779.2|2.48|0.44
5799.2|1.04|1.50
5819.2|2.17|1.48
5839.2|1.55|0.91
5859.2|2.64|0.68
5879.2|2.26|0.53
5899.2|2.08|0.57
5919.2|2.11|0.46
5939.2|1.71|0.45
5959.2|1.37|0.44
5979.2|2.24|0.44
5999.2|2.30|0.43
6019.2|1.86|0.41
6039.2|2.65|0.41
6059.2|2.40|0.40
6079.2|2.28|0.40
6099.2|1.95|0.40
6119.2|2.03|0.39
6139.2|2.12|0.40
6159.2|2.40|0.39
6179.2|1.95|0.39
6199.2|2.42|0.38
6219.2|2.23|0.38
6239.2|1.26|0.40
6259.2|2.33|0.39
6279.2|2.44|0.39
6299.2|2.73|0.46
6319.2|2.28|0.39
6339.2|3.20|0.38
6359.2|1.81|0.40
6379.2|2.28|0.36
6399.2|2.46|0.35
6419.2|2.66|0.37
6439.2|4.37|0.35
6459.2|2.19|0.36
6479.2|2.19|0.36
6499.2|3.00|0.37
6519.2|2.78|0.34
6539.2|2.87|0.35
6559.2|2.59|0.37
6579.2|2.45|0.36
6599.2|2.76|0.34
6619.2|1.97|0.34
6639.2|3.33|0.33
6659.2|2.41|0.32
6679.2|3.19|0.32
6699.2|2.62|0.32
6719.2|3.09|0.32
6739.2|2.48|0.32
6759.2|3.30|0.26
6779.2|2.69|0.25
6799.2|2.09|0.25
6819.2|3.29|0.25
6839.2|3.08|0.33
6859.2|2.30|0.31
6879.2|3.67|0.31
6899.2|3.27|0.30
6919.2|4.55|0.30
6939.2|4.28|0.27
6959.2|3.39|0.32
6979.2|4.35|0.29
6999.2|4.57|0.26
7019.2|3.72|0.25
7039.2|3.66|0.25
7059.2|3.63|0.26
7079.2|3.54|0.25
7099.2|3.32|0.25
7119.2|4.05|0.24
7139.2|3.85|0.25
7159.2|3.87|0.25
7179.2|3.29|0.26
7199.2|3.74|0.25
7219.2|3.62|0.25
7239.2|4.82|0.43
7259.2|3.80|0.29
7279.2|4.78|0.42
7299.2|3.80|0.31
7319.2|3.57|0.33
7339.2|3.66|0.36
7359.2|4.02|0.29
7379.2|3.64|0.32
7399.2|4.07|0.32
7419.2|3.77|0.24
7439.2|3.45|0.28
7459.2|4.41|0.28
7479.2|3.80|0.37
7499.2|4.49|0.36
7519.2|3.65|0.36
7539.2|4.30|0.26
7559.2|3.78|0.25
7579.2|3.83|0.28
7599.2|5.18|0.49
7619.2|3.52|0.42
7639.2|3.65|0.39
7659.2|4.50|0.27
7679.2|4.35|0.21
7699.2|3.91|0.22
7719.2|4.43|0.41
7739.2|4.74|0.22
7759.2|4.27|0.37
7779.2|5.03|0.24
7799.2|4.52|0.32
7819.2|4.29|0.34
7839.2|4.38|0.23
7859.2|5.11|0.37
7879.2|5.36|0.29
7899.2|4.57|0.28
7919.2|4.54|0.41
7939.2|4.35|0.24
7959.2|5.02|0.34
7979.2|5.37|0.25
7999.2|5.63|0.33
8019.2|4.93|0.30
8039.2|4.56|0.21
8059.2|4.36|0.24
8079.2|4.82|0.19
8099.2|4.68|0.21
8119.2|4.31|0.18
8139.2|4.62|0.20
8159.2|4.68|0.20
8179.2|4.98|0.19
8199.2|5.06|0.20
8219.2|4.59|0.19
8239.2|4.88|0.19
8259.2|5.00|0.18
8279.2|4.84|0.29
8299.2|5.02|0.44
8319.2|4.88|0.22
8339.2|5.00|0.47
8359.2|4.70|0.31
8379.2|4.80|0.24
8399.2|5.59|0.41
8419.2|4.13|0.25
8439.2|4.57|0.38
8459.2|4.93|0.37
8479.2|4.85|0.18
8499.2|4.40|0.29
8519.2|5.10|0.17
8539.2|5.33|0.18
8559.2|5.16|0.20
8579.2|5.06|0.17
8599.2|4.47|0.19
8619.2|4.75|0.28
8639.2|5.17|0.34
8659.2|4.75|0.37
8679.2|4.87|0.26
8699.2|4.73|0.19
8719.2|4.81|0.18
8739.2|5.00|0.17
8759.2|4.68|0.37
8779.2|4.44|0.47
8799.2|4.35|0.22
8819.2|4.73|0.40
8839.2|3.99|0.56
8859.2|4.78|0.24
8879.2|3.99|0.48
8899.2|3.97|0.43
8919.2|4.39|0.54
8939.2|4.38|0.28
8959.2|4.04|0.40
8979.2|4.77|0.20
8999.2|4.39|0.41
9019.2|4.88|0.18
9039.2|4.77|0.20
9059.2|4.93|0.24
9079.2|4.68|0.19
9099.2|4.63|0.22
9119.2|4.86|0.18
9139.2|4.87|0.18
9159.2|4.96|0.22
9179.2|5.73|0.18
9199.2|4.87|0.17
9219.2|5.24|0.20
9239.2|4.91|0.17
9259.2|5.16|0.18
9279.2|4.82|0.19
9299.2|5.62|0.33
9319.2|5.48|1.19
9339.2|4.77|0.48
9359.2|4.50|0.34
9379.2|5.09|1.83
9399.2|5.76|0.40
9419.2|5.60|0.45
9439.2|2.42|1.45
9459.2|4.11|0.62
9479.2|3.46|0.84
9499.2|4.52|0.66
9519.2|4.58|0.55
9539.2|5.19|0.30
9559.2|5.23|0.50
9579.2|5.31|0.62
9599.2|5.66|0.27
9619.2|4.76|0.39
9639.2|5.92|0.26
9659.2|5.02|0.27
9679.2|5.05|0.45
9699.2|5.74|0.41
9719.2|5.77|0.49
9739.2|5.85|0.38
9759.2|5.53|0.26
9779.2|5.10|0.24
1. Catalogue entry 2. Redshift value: 0.727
